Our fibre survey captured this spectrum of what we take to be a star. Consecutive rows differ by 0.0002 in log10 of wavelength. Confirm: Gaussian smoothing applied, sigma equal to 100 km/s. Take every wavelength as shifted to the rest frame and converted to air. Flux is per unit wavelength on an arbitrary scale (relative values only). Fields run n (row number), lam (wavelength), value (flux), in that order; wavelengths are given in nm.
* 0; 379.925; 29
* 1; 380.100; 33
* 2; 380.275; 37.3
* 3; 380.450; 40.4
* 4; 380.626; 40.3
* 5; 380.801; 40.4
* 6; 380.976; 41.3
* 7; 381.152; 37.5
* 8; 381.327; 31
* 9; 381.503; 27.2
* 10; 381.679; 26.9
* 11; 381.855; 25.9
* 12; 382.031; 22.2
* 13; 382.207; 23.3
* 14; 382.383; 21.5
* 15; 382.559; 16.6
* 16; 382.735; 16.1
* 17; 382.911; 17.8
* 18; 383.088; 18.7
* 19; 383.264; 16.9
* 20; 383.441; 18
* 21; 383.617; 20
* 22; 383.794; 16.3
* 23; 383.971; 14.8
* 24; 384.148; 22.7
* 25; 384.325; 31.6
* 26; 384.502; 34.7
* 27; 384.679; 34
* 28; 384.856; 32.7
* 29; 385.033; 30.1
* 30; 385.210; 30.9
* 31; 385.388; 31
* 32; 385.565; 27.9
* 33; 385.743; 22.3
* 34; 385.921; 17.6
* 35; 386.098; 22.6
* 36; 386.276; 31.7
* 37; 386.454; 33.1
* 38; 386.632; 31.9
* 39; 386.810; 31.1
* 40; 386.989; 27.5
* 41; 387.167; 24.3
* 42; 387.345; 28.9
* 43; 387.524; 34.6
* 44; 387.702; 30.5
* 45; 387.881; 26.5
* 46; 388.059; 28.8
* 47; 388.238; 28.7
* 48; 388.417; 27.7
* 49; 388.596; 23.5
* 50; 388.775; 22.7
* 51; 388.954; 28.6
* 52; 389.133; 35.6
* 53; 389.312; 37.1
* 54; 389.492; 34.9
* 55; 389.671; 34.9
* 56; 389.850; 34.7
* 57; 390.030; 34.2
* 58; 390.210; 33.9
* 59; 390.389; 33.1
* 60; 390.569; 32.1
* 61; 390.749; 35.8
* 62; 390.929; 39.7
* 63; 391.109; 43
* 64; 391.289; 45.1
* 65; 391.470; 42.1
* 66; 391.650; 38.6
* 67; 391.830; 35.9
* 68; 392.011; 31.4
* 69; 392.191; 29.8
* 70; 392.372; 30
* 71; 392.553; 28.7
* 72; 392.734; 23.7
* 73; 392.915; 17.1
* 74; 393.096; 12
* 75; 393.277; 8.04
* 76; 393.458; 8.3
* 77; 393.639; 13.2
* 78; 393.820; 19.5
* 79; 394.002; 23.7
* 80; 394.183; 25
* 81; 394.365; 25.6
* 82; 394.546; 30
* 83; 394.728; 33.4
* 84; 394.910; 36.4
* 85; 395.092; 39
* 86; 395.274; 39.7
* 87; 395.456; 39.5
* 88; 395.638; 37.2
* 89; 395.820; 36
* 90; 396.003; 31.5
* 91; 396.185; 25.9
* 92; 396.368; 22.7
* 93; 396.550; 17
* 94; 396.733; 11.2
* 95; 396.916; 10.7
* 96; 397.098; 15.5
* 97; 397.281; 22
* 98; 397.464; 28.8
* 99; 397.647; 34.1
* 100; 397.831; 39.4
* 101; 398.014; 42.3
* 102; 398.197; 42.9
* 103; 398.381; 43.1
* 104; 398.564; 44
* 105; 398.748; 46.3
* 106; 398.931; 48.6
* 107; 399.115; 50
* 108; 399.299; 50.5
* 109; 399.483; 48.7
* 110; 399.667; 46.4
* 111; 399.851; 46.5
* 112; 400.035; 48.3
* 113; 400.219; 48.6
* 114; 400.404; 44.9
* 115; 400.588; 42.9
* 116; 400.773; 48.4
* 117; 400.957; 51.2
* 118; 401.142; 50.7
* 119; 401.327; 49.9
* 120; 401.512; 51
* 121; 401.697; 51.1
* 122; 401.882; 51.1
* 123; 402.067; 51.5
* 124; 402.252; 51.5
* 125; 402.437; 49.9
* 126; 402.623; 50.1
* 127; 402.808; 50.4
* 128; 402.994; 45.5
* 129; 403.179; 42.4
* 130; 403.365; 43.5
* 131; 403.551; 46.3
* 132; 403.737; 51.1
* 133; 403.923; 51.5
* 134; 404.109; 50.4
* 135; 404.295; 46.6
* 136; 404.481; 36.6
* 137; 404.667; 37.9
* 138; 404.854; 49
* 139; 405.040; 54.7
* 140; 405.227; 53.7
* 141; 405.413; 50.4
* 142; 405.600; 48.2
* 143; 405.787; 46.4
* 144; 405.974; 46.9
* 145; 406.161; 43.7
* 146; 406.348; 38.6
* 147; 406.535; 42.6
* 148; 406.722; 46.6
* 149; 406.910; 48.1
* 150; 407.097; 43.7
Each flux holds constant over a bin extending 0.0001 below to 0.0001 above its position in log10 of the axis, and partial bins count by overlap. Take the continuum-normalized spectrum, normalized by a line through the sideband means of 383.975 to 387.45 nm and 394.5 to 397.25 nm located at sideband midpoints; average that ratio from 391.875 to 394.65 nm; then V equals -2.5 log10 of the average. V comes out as 0.27 mag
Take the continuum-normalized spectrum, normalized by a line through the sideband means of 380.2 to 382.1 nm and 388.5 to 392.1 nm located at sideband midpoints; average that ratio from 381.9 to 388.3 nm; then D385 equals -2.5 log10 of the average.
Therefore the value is 0.32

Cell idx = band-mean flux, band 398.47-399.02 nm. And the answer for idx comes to 46.3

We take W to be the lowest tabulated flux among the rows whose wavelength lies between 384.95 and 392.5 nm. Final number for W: 17.6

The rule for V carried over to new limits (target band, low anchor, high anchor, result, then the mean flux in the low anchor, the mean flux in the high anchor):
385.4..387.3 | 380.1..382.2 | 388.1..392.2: 0.23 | 33.2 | 34.1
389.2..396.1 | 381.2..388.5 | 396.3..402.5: 0.10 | 25.8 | 41.3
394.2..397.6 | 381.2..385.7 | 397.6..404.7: 0.39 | 24.5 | 47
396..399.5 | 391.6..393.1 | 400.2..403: 0.22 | 28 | 49.4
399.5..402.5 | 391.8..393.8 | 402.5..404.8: -0.22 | 21.1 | 46.1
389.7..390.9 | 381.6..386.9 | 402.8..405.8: -0.09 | 24.7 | 47.3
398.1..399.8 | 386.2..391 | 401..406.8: -0.10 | 31.3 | 47.8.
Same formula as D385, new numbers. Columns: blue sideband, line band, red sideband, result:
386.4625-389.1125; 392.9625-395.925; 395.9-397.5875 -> -0.18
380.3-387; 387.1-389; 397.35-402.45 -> 0.16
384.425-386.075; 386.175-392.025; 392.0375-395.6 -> -0.20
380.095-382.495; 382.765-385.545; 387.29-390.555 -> 0.27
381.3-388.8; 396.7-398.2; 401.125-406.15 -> 0.45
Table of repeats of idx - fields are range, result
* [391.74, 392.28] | 32.4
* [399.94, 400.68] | 46.2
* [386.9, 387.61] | 28.8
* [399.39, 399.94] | 47.2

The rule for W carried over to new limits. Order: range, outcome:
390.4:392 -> 32.1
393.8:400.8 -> 10.7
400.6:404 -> 42.4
